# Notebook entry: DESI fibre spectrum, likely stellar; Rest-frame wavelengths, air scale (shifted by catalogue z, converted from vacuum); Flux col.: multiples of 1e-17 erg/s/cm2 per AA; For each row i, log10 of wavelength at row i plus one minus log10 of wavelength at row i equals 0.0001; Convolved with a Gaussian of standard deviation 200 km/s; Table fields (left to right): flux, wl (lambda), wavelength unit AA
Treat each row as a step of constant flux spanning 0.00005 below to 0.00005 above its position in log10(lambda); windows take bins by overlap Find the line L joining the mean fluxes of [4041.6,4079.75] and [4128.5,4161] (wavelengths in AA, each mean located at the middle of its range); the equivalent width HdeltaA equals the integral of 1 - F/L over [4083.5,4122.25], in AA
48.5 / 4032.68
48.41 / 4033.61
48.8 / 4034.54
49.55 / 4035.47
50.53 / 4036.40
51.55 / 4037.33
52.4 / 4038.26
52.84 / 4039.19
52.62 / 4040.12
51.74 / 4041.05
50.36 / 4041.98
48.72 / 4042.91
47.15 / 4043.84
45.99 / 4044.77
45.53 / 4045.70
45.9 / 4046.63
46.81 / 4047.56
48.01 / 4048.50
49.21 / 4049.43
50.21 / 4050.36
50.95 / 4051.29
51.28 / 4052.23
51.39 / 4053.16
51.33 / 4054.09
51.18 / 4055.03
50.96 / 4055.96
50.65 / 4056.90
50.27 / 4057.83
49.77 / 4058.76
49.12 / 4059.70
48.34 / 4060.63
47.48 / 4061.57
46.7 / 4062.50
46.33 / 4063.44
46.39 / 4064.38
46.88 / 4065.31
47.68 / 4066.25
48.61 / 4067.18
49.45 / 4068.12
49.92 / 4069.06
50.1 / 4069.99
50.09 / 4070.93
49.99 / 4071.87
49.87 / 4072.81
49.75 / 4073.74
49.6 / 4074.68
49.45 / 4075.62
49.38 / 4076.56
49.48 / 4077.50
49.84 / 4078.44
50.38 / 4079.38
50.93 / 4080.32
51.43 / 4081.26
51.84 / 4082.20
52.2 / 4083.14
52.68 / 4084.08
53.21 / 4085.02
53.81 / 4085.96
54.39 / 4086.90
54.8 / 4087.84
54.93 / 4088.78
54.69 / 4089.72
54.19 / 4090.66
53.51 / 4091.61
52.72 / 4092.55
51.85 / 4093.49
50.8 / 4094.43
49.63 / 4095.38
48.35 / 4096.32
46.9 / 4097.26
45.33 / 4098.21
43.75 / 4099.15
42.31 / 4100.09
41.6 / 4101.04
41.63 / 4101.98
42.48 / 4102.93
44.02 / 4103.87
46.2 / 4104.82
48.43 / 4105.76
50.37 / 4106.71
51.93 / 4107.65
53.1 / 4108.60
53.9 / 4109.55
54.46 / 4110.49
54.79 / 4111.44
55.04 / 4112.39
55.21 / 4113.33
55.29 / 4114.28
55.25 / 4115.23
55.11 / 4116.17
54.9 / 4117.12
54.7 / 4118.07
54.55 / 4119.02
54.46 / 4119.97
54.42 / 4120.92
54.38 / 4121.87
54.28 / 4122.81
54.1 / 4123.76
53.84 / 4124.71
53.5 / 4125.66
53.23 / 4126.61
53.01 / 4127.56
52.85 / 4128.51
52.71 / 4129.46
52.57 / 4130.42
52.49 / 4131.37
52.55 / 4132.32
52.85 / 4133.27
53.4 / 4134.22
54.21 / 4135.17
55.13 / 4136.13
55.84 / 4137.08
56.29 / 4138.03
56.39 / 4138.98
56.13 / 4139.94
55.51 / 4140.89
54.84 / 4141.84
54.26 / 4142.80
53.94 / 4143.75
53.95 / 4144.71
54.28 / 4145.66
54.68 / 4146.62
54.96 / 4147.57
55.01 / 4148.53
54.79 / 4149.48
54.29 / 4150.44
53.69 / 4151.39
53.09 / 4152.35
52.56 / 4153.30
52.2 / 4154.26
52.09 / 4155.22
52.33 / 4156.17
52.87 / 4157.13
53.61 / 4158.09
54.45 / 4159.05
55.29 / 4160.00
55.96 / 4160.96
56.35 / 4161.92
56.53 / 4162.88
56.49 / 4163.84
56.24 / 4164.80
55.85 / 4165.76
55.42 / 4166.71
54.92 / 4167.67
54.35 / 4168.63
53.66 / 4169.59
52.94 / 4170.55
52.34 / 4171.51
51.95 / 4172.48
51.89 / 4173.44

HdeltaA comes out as 0.18 AA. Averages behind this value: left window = 49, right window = 54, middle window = 51.3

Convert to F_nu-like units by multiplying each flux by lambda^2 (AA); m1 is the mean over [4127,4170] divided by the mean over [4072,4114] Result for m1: 1.11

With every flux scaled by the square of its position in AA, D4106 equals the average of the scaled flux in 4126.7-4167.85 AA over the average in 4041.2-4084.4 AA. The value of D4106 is 1.15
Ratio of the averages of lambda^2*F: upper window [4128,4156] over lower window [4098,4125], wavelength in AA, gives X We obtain 1.07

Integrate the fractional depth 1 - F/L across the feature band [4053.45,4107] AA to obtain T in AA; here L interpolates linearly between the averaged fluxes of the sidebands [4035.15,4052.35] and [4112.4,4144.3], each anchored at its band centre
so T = 2.2 AA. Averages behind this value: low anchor 49.5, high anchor 54.3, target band 49.4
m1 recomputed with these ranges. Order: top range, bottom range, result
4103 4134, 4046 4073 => 1.11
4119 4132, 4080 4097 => 1.04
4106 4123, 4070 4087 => 1.08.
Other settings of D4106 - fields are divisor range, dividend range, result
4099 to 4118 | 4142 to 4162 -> 1.10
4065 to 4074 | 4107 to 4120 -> 1.13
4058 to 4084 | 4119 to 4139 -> 1.12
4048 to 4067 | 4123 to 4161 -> 1.14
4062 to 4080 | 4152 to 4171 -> 1.16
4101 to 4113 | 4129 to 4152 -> 1.12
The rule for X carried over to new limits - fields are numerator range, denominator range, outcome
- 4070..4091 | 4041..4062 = 1.06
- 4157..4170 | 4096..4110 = 1.22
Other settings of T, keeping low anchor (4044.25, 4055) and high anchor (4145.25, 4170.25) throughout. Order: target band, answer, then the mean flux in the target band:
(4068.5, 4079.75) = 0.07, 49.8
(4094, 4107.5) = 1.45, 46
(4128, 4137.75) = -0.06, 53.5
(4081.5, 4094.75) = -0.62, 53.3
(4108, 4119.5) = -0.55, 54.6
